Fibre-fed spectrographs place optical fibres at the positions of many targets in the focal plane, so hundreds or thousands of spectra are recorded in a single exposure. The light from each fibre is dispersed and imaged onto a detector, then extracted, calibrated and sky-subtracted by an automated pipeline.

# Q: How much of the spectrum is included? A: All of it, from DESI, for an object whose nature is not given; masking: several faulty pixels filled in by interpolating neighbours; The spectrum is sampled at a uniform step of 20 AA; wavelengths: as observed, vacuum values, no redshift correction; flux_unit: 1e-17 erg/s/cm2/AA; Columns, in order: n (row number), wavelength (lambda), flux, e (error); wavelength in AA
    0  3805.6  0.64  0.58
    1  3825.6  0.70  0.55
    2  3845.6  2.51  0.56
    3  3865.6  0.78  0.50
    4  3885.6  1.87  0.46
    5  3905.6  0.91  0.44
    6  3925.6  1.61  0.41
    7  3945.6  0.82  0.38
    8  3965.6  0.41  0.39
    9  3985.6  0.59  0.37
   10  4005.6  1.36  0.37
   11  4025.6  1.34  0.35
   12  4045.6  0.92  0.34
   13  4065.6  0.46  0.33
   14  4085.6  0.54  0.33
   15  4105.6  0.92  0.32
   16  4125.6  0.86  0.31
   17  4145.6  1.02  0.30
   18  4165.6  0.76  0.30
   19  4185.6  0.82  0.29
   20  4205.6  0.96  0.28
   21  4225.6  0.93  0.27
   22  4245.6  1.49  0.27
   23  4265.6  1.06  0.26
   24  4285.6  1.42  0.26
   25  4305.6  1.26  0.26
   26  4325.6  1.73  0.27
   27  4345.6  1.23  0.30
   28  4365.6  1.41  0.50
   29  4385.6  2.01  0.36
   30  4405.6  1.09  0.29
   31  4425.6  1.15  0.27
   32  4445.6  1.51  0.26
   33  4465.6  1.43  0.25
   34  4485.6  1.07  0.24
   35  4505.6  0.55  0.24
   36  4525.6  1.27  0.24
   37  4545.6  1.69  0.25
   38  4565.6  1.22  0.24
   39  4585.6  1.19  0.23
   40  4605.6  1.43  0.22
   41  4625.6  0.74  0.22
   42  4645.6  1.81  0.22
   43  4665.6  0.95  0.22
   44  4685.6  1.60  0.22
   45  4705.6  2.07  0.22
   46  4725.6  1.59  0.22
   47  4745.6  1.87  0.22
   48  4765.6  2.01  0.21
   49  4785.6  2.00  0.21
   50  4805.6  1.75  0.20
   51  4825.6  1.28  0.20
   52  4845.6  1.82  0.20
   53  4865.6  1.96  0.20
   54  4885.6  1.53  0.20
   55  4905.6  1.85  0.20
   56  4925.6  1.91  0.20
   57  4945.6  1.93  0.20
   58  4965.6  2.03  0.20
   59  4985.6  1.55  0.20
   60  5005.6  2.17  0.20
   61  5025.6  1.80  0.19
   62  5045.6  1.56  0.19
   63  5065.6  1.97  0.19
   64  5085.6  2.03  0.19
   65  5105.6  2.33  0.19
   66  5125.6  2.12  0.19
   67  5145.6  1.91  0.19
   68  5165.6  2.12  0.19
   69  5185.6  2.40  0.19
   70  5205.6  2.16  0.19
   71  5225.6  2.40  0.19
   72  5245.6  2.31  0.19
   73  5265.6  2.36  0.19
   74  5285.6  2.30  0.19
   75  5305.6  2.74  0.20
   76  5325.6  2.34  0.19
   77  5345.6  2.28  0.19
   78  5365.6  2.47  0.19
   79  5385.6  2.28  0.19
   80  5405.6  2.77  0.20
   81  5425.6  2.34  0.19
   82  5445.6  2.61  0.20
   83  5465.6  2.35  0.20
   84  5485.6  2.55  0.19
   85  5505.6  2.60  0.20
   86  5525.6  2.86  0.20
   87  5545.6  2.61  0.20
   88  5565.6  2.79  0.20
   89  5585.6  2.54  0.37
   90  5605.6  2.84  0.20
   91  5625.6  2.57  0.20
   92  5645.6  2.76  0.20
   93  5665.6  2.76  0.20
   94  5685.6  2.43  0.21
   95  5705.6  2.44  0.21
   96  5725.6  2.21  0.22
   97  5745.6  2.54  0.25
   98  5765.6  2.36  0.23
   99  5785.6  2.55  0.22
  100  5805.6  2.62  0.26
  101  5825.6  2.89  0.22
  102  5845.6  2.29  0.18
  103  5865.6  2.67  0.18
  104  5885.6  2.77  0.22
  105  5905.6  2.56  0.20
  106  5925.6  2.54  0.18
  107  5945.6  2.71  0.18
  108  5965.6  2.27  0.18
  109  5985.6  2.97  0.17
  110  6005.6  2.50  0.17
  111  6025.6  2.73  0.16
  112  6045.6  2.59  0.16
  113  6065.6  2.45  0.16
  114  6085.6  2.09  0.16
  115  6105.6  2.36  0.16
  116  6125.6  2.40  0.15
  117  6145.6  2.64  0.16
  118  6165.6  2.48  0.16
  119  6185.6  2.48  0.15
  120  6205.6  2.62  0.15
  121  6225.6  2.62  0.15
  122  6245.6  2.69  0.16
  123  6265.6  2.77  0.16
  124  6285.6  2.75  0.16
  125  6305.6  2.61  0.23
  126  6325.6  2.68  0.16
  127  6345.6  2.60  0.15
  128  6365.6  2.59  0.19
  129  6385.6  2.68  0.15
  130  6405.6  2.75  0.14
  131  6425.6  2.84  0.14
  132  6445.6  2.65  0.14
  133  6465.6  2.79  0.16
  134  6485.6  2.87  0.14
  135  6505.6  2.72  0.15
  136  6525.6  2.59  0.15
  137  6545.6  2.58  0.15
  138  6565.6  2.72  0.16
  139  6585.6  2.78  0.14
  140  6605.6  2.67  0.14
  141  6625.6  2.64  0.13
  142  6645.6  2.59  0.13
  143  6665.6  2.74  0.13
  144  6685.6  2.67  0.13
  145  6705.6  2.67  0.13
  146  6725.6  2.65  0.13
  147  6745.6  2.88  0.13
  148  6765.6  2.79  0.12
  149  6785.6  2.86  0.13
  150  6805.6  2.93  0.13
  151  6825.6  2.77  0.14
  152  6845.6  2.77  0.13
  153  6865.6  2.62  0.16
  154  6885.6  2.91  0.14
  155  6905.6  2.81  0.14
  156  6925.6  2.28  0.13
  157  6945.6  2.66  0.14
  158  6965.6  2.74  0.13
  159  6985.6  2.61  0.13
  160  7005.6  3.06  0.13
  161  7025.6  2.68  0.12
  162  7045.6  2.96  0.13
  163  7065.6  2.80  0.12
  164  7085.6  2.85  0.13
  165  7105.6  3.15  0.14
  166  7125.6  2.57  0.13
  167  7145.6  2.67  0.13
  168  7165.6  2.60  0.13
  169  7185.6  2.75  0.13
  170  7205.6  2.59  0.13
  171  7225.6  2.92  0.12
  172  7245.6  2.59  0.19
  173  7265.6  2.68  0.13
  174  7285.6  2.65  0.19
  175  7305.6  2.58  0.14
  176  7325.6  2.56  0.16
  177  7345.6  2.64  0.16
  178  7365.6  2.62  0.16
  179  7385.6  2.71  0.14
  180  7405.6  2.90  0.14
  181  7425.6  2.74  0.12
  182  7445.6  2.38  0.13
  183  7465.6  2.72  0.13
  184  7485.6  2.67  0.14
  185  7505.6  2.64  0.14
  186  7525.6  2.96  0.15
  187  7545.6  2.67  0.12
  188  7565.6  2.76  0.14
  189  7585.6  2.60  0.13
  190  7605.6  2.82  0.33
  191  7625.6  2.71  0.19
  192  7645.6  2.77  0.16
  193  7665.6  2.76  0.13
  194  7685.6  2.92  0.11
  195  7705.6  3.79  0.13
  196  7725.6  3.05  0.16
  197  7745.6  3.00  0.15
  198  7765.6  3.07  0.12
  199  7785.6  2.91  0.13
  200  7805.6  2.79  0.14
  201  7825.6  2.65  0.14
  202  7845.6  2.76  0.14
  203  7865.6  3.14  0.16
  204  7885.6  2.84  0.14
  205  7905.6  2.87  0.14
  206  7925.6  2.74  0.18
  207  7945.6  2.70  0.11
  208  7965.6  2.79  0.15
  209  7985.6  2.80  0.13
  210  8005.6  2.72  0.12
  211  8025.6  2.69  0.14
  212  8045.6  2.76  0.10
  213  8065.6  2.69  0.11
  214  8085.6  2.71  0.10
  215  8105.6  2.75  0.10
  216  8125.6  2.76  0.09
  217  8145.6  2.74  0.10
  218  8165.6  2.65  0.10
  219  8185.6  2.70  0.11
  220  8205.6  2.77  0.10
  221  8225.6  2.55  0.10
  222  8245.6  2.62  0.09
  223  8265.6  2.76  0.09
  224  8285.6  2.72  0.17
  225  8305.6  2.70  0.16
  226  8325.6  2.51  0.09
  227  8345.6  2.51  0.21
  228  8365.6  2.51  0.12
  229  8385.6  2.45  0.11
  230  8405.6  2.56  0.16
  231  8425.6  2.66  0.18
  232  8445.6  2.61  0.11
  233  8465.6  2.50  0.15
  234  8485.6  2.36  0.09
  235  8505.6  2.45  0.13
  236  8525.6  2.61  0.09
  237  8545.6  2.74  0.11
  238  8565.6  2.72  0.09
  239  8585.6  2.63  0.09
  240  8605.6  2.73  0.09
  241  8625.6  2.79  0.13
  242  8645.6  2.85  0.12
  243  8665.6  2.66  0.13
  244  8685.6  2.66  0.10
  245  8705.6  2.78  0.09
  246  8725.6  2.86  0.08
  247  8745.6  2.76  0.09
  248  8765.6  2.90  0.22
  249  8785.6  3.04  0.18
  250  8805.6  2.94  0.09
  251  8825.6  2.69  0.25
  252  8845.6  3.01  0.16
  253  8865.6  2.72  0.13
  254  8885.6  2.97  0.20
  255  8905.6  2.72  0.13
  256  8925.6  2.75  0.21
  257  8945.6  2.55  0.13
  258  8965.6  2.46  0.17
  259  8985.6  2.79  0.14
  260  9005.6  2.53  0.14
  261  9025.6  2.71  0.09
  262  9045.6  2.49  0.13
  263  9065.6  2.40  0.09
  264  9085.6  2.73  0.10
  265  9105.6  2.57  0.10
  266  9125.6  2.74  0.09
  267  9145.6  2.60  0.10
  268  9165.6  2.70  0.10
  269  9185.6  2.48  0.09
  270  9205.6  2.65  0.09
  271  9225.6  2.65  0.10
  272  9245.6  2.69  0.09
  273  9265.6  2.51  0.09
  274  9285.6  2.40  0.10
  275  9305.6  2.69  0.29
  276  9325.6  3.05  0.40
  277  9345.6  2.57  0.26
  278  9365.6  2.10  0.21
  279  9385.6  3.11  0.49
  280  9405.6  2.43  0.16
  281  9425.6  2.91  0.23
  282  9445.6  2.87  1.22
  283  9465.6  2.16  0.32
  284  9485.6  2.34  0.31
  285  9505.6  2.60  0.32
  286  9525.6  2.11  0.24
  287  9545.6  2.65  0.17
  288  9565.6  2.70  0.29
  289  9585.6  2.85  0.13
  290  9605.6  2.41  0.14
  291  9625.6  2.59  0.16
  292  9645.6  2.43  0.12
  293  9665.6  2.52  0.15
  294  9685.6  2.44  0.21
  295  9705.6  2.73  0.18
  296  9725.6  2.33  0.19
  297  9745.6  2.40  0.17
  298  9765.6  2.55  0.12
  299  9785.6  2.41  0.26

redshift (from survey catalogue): 0.174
